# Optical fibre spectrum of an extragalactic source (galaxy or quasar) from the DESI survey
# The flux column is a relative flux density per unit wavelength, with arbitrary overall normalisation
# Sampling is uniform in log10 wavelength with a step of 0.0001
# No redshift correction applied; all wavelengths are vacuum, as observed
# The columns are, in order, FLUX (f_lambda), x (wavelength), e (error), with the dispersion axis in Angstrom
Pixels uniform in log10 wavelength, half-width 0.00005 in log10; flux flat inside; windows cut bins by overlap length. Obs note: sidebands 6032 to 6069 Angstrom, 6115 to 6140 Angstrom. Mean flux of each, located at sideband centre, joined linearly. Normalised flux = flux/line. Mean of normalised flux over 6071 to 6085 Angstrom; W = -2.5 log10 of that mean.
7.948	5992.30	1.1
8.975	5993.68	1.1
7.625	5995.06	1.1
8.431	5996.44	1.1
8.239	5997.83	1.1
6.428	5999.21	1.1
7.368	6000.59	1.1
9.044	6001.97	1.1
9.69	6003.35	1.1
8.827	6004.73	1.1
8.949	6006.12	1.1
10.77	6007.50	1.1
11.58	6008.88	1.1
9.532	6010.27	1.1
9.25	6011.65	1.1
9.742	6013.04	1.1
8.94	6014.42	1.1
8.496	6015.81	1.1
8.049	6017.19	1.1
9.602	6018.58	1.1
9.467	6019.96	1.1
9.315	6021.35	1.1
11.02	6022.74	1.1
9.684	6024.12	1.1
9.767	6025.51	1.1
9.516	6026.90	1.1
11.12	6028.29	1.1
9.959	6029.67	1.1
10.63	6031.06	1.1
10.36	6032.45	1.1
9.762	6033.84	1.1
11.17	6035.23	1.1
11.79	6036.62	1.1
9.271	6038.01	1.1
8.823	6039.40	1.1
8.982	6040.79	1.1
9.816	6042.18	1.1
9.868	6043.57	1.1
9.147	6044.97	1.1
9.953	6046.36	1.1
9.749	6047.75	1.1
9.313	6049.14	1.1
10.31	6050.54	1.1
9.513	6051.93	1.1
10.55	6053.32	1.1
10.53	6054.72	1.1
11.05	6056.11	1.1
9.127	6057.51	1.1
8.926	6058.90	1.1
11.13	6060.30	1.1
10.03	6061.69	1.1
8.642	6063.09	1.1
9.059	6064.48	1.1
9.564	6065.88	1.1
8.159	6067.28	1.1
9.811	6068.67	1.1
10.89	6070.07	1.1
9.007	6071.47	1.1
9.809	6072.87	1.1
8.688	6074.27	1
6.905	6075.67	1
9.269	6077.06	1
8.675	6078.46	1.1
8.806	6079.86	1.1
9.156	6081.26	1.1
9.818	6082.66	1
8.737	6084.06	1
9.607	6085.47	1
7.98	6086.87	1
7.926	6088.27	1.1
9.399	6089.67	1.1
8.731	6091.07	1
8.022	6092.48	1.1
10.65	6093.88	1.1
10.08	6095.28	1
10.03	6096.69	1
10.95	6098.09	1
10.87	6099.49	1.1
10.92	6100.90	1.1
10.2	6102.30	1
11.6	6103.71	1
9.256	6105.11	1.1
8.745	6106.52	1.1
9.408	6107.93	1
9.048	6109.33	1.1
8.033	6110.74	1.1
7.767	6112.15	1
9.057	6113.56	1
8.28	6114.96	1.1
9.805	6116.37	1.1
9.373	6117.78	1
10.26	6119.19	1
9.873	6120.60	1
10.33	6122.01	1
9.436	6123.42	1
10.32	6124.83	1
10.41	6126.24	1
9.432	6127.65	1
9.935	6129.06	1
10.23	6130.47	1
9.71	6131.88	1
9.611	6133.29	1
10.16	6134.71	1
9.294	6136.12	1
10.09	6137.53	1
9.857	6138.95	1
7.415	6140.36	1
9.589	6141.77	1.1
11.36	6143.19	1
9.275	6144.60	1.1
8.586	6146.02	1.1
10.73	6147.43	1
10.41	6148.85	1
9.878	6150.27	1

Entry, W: 0.10 mag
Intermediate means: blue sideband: 9.79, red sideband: 9.81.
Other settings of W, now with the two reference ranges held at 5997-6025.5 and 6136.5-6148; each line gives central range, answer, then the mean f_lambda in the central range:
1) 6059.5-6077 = 0.01 mag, 9.31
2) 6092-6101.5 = -0.09 mag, 10.3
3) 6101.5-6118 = 0.03 mag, 9.22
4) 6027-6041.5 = -0.10 mag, 10.2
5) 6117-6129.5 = -0.04 mag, 9.93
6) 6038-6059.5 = -0.04 mag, 9.7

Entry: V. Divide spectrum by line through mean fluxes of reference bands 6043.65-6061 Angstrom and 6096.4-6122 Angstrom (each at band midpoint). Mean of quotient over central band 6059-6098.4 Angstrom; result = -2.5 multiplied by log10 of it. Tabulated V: 0.06 mag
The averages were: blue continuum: 9.94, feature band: 9.25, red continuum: 9.65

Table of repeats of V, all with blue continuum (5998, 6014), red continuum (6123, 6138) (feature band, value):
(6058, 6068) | 0.015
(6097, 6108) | -0.061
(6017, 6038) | -0.091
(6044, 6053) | -0.033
